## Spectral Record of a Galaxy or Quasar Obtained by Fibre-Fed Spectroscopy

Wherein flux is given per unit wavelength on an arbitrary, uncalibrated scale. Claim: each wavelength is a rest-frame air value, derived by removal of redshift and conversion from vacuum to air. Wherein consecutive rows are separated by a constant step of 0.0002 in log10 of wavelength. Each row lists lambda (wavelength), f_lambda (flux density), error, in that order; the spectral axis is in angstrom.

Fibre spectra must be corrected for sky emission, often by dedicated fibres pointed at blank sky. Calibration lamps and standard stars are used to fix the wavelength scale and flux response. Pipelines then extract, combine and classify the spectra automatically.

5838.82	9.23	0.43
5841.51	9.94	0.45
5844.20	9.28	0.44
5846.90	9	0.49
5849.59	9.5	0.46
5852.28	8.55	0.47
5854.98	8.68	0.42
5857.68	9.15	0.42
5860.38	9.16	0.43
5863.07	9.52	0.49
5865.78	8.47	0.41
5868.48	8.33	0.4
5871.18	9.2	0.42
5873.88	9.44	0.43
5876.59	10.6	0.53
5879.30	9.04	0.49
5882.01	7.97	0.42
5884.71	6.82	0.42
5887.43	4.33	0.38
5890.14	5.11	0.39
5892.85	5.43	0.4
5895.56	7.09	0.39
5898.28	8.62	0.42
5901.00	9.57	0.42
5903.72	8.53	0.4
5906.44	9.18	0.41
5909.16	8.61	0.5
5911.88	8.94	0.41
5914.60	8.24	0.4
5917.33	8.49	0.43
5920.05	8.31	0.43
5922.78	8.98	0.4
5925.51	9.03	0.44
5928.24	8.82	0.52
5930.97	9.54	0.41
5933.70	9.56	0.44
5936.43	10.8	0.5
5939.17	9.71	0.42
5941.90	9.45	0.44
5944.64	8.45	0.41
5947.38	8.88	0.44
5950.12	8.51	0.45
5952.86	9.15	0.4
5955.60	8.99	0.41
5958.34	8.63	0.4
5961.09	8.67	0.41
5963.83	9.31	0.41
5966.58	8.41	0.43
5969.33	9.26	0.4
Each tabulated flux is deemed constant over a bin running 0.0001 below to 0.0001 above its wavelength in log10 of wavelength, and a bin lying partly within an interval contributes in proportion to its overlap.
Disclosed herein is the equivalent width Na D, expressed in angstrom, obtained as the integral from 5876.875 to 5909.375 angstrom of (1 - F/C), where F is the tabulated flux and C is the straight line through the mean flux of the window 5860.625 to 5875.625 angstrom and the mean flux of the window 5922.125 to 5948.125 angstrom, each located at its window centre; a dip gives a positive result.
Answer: 5.6 angstrom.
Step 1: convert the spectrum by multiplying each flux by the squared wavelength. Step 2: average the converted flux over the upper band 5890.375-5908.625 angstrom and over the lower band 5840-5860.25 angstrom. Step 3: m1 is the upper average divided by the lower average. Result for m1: 0.88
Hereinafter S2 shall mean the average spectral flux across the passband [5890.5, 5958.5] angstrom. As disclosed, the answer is 8.73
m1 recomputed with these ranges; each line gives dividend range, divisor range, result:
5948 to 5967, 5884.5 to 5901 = 1.40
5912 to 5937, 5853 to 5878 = 1.01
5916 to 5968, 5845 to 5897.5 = 1.13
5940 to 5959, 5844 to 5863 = 1.01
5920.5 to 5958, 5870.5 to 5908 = 1.18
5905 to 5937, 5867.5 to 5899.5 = 1.19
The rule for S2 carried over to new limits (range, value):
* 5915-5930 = 8.71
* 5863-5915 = 8.12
